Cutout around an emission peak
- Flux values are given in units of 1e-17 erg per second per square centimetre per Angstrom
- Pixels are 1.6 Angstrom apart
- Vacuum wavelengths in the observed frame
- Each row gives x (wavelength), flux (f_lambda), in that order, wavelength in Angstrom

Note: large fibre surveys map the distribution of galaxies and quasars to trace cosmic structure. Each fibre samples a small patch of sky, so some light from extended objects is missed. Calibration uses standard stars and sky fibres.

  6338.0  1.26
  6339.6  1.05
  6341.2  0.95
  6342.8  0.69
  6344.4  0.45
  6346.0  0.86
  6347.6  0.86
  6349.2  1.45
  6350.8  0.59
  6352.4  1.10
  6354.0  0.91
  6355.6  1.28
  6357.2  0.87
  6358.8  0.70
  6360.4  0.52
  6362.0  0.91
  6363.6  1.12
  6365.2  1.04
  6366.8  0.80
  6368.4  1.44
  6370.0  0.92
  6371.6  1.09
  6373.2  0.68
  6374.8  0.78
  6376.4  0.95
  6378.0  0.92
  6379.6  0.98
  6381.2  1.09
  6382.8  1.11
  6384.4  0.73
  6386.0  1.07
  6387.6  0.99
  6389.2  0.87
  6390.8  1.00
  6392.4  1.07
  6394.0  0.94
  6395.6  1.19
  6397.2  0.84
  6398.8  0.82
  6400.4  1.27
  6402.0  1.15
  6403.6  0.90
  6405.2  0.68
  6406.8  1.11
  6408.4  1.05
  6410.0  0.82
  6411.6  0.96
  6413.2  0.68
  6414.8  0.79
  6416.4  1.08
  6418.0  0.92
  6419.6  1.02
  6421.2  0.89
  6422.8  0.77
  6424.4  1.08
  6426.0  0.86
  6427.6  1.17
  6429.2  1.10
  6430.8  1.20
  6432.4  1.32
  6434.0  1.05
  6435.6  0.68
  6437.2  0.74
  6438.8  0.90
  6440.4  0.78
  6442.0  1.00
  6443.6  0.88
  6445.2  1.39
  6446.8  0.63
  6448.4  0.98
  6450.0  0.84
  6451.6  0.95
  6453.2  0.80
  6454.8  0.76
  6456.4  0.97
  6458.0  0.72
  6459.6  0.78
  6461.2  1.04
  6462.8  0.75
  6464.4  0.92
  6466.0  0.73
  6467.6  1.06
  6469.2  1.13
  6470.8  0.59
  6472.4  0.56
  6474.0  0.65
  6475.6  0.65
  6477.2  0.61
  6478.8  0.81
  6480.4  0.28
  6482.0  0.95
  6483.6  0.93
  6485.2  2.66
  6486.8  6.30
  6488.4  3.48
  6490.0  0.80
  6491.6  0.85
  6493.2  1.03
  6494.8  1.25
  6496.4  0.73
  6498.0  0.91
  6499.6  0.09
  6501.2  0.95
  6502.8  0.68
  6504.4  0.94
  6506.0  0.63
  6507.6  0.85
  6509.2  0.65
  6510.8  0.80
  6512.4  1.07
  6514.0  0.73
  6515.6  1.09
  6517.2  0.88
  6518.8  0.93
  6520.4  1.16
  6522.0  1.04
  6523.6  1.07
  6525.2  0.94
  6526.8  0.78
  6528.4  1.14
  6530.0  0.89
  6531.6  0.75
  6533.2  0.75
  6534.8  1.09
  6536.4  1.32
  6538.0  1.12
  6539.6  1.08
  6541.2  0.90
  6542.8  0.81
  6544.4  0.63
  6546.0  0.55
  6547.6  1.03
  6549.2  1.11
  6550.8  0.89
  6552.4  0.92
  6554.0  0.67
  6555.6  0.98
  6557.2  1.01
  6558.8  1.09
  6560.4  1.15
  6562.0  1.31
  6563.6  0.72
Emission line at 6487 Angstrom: H-beta 4861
